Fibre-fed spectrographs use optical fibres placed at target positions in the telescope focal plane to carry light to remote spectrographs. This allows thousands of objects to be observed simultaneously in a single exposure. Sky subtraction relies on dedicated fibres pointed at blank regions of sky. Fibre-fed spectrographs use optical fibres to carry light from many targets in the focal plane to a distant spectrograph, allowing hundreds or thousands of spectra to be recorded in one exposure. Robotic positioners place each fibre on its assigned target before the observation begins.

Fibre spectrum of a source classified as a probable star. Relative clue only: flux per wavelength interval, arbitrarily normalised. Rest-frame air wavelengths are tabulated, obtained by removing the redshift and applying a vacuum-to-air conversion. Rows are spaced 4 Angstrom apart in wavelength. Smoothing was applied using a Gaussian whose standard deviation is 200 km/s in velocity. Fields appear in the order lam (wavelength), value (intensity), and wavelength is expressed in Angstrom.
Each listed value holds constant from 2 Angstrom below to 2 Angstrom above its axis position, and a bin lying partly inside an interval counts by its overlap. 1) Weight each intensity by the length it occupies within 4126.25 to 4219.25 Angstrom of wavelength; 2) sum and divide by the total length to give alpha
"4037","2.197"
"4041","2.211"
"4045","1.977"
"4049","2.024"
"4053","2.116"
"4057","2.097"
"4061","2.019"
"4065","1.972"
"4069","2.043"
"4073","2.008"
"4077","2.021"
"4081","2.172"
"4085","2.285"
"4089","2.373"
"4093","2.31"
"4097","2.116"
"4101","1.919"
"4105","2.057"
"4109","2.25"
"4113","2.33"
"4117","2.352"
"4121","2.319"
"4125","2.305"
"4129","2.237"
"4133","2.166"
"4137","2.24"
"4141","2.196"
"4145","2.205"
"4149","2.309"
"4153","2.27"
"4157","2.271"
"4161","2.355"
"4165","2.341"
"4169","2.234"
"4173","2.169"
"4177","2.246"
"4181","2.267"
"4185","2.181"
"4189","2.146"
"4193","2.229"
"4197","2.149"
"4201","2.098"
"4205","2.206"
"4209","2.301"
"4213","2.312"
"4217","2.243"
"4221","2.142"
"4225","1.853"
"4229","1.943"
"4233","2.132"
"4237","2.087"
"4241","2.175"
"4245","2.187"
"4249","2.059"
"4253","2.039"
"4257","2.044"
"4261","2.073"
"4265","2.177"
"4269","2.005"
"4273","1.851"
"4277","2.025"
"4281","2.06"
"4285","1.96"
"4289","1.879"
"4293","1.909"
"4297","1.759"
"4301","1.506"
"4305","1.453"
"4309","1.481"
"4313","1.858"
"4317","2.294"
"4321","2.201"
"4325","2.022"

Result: 2.23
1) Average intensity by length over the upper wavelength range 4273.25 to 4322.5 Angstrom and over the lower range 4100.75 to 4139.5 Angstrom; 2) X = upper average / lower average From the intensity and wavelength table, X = 0.83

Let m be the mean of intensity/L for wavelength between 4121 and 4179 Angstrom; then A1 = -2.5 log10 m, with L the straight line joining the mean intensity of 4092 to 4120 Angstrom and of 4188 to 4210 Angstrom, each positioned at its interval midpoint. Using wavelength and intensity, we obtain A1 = -0.03 mag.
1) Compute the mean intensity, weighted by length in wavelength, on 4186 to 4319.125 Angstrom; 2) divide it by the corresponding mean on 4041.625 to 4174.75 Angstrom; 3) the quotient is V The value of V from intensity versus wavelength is 0.9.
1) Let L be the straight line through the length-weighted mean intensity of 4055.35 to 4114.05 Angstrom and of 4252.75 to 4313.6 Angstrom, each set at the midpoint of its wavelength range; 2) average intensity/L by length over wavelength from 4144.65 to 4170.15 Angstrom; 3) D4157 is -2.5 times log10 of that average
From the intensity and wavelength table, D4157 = -0.128 mag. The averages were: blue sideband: 2.13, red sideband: 1.88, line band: 2.29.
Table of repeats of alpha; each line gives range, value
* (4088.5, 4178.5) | 2.24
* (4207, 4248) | 2.14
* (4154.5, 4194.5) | 2.24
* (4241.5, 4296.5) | 2.02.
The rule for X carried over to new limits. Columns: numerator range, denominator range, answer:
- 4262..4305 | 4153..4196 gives 0.85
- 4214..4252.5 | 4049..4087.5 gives 1.01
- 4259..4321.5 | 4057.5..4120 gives 0.88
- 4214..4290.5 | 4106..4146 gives 0.91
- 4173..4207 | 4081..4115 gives 0.99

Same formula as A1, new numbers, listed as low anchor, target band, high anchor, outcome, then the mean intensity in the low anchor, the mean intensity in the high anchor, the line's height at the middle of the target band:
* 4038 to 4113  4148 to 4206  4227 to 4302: -0.09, 2.12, 2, 2.05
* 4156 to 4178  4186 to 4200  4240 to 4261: 0.02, 2.27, 2.09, 2.22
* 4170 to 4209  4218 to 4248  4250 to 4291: 0.01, 2.19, 2.01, 2.1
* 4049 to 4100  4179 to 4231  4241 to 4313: -0.09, 2.12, 1.92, 1.99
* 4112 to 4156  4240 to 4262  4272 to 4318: -0.08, 2.26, 1.83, 1.95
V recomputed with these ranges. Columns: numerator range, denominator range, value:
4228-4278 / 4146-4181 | 0.91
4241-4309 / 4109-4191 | 0.86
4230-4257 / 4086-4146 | 0.94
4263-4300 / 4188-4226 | 0.89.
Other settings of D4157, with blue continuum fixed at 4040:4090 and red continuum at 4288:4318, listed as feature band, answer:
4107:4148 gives -0.13 mag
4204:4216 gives -0.21 mag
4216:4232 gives -0.10 mag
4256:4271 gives -0.15 mag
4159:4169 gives -0.19 mag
